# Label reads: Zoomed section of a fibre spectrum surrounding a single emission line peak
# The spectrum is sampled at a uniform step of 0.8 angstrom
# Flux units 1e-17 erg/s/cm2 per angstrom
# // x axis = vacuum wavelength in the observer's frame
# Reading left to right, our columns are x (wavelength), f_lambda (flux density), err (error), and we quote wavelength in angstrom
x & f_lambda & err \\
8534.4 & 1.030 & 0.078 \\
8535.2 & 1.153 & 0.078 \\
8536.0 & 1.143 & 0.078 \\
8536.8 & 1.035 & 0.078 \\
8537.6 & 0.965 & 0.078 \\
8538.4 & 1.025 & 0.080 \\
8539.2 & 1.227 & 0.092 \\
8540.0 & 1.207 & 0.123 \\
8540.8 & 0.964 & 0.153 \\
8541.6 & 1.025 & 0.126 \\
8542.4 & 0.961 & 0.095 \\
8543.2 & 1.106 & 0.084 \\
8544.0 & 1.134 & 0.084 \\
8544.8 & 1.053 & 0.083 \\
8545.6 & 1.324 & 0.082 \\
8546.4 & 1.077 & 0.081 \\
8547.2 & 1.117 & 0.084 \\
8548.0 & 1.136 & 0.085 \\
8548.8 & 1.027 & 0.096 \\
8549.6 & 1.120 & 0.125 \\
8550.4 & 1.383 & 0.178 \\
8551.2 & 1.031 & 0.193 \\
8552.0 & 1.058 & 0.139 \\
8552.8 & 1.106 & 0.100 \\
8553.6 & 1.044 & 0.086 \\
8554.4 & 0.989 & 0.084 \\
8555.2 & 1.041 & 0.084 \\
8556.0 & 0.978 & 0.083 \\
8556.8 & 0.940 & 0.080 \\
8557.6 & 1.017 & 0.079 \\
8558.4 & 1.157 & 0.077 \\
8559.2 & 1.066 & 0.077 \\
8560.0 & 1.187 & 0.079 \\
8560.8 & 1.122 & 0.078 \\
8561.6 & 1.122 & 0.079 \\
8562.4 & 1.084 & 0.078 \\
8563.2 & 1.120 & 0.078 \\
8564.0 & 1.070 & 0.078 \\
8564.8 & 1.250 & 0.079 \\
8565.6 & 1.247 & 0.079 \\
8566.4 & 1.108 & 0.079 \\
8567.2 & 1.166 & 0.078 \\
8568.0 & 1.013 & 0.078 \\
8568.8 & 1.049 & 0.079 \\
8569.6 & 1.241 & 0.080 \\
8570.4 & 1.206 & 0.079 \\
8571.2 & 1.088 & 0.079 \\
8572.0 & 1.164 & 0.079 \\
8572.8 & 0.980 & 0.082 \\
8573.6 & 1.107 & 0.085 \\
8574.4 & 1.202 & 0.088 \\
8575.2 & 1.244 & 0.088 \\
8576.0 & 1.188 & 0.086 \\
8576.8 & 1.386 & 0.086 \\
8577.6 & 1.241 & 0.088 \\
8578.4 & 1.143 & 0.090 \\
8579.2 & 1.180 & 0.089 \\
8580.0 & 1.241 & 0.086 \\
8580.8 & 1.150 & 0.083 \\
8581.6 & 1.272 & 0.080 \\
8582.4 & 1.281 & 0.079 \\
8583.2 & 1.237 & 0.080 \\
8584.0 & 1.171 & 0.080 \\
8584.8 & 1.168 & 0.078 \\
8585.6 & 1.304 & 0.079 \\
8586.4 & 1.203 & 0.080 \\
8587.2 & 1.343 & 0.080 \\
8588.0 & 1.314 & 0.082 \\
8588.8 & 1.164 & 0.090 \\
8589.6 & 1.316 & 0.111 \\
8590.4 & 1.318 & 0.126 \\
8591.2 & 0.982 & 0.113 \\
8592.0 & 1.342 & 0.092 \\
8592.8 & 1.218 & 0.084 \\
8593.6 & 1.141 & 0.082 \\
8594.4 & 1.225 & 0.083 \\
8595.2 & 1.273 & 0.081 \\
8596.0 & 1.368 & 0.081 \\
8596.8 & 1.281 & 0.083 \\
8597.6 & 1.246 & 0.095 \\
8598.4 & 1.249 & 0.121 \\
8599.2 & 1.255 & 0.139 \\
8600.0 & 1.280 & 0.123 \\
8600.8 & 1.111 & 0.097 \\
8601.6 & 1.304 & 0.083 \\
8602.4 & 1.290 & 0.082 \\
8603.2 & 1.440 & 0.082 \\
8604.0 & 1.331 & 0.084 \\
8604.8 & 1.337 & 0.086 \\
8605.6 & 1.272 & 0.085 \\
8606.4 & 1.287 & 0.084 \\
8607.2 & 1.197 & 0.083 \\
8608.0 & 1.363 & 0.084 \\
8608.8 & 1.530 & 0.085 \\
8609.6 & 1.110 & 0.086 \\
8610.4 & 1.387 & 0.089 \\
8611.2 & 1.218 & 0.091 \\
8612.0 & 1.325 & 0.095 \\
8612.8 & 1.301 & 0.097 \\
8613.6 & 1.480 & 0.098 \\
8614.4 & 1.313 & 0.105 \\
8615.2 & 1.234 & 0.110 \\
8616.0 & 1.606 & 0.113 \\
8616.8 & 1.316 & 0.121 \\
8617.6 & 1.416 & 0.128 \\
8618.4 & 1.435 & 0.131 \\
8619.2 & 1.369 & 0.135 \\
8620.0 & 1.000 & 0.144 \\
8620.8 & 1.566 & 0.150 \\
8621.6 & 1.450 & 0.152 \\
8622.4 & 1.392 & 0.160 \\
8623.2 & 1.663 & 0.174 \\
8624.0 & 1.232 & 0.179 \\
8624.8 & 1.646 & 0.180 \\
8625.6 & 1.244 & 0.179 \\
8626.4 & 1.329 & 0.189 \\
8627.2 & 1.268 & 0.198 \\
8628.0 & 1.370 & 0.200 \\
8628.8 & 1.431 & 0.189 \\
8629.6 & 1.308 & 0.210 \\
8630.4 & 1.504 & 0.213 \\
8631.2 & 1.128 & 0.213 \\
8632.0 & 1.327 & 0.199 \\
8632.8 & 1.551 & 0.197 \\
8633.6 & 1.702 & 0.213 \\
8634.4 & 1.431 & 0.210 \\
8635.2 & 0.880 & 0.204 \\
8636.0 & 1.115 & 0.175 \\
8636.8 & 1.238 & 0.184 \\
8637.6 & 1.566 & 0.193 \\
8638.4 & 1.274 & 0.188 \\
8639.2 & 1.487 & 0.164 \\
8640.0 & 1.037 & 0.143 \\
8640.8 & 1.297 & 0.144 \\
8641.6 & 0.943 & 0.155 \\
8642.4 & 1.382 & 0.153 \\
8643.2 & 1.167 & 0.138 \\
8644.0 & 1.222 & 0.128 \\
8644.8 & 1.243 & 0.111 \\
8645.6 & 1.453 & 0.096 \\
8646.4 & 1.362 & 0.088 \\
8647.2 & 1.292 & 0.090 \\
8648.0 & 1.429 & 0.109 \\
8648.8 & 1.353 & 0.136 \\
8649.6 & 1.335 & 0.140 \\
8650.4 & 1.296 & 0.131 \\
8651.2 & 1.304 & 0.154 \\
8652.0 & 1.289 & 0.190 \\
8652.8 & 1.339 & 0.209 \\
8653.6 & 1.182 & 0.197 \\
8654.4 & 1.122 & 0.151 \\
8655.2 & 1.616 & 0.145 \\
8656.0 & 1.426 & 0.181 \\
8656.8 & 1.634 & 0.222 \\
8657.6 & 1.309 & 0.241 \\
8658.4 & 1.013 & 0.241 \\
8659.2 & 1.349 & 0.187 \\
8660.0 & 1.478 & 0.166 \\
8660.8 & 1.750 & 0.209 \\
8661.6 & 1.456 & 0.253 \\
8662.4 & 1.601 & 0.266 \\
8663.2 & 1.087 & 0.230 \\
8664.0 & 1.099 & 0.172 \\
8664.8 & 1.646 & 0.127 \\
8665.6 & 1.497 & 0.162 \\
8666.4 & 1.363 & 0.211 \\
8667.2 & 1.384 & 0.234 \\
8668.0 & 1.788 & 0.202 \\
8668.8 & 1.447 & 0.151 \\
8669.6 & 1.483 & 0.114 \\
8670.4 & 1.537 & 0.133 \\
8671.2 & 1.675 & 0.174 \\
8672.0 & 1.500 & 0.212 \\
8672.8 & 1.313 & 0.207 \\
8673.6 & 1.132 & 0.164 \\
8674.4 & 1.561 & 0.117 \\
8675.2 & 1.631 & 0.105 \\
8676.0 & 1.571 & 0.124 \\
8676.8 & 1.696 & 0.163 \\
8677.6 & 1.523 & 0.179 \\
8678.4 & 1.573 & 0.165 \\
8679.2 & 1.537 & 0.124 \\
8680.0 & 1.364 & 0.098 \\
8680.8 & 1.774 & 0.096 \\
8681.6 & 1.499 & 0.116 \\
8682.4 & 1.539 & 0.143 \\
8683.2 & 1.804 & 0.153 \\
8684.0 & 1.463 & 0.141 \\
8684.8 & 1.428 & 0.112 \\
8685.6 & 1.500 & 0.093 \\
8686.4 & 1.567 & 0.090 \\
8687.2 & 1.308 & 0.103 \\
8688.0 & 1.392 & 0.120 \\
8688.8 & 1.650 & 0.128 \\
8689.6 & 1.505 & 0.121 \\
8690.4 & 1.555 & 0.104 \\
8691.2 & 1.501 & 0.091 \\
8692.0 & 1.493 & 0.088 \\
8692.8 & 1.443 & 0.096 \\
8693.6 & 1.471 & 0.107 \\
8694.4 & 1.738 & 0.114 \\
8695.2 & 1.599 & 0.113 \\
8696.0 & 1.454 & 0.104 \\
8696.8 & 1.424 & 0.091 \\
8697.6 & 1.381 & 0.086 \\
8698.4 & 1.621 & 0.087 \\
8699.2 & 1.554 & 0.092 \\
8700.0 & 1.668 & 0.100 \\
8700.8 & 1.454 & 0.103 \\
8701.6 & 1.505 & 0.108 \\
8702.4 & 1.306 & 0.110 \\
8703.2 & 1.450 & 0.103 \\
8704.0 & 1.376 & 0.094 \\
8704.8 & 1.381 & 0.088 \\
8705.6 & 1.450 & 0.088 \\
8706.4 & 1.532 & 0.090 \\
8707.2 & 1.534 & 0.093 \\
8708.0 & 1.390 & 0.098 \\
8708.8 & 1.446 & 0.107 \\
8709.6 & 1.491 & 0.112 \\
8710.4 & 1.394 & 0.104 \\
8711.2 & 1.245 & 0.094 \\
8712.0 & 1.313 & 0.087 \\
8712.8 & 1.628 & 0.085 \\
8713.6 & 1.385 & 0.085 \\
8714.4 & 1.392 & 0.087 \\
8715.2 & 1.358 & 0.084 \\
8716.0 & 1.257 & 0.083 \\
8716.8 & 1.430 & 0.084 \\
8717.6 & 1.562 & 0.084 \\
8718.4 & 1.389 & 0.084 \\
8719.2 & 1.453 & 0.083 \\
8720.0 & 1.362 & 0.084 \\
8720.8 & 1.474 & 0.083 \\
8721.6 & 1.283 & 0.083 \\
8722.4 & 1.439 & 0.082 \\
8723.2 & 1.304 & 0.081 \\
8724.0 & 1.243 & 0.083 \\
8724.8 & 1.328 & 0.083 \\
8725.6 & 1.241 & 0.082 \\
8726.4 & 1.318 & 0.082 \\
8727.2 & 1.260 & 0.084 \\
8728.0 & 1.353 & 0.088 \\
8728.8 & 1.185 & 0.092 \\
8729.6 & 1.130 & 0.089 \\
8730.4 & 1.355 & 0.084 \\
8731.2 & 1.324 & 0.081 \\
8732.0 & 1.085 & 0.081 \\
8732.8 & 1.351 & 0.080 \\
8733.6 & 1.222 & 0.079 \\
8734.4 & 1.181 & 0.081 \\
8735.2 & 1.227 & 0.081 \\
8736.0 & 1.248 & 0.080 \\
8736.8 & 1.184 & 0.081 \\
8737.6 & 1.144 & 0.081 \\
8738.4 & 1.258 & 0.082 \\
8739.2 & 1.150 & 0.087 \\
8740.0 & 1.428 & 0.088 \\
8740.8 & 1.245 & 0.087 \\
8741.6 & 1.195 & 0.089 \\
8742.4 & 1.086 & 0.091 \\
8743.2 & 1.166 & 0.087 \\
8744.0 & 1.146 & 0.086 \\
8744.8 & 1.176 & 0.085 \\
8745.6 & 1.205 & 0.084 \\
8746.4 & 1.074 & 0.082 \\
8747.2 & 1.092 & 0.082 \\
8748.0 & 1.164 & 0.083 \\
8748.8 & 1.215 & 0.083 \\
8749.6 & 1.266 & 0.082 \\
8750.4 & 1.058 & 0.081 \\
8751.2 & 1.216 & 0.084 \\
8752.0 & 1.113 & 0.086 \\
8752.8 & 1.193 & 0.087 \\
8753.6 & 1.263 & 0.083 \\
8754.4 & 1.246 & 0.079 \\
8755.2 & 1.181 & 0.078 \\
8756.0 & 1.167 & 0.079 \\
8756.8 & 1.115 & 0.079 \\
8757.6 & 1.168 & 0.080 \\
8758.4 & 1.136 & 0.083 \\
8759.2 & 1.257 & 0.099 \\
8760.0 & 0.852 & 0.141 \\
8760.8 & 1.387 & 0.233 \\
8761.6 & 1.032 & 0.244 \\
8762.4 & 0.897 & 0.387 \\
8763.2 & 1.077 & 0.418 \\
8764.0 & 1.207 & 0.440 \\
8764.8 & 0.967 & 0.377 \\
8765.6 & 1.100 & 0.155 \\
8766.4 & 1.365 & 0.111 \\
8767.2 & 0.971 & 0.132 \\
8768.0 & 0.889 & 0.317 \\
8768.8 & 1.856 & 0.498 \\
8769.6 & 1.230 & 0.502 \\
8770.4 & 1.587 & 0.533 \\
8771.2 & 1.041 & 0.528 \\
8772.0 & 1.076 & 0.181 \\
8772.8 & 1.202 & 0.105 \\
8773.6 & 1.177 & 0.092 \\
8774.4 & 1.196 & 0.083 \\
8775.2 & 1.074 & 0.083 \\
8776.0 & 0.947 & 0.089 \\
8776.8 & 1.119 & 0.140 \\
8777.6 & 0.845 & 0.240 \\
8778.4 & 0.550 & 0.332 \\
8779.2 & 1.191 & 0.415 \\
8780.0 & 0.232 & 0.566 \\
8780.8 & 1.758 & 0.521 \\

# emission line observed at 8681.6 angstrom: C III]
